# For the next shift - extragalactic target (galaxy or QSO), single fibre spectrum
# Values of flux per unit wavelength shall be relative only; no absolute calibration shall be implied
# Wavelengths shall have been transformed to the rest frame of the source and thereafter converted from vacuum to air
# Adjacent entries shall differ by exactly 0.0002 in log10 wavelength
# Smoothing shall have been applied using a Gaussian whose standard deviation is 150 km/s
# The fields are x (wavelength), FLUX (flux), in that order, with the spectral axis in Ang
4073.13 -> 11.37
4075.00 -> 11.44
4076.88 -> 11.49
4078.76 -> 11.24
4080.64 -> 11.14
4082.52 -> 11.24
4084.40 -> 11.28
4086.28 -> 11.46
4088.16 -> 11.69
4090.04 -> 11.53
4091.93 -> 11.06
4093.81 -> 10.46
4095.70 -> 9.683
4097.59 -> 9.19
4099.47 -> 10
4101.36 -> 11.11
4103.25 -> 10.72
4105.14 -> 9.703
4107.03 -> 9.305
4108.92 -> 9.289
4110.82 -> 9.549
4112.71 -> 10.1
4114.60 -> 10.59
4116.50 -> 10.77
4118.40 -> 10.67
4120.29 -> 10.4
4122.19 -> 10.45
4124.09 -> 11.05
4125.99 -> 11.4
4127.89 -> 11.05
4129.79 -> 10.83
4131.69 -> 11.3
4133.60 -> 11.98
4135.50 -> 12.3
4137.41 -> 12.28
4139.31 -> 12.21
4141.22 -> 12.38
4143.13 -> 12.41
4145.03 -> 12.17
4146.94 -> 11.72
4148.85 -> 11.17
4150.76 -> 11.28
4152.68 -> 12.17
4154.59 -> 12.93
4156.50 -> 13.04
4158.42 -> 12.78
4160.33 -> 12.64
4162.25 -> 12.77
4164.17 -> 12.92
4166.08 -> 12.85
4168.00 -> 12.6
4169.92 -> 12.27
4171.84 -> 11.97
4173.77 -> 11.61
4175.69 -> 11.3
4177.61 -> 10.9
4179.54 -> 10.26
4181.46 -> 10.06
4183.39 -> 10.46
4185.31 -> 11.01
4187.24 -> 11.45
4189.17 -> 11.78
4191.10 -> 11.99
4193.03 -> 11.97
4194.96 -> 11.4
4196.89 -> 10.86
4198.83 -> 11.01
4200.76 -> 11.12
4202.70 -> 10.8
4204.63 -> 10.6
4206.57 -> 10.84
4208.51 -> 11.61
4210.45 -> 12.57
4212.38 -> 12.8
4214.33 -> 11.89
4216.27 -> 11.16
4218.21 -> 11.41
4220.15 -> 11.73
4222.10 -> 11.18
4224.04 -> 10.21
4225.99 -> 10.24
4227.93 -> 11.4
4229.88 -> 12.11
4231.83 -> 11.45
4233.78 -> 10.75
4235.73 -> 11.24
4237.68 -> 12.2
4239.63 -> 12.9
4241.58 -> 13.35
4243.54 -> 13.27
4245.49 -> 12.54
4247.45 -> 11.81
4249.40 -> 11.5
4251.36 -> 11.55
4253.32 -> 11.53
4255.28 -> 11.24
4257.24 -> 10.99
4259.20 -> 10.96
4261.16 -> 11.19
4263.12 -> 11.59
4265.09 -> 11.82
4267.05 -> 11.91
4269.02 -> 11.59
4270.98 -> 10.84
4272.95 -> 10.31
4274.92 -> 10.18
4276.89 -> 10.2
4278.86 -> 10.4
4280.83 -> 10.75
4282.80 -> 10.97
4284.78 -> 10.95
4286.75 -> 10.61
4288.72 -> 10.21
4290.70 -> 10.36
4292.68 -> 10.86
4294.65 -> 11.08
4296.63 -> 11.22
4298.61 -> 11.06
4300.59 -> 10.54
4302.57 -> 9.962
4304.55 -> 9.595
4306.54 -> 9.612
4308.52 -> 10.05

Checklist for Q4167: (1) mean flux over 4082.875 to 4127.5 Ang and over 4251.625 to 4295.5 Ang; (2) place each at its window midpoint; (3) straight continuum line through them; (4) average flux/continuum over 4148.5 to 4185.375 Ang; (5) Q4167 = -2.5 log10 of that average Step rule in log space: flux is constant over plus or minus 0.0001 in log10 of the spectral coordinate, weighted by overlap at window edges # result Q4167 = -0.12 mag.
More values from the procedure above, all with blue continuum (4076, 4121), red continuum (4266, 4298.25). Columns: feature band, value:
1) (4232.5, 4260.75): -0.10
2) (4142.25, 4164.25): -0.16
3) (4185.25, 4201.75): -0.07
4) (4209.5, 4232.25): -0.08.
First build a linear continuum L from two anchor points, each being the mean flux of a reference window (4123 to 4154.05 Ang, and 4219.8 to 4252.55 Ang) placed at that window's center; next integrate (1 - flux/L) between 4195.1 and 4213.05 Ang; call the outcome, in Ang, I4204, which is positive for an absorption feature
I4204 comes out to 0.6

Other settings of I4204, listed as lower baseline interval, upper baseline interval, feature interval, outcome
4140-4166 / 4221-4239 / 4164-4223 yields 1.4 Ang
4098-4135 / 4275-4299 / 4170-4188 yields -0.8 Ang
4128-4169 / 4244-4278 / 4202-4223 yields 0.3 Ang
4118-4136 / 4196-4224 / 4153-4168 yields -2.1 Ang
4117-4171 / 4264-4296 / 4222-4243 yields -0.7 Ang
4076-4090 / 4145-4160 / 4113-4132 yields 1.6 Ang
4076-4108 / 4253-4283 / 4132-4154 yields -2.4 Ang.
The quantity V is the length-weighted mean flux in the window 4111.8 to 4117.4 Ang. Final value 10.5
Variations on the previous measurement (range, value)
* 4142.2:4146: 12.3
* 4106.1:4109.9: 9.29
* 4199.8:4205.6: 10.8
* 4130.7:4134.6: 11.6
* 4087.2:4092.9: 11.4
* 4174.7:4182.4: 10.6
